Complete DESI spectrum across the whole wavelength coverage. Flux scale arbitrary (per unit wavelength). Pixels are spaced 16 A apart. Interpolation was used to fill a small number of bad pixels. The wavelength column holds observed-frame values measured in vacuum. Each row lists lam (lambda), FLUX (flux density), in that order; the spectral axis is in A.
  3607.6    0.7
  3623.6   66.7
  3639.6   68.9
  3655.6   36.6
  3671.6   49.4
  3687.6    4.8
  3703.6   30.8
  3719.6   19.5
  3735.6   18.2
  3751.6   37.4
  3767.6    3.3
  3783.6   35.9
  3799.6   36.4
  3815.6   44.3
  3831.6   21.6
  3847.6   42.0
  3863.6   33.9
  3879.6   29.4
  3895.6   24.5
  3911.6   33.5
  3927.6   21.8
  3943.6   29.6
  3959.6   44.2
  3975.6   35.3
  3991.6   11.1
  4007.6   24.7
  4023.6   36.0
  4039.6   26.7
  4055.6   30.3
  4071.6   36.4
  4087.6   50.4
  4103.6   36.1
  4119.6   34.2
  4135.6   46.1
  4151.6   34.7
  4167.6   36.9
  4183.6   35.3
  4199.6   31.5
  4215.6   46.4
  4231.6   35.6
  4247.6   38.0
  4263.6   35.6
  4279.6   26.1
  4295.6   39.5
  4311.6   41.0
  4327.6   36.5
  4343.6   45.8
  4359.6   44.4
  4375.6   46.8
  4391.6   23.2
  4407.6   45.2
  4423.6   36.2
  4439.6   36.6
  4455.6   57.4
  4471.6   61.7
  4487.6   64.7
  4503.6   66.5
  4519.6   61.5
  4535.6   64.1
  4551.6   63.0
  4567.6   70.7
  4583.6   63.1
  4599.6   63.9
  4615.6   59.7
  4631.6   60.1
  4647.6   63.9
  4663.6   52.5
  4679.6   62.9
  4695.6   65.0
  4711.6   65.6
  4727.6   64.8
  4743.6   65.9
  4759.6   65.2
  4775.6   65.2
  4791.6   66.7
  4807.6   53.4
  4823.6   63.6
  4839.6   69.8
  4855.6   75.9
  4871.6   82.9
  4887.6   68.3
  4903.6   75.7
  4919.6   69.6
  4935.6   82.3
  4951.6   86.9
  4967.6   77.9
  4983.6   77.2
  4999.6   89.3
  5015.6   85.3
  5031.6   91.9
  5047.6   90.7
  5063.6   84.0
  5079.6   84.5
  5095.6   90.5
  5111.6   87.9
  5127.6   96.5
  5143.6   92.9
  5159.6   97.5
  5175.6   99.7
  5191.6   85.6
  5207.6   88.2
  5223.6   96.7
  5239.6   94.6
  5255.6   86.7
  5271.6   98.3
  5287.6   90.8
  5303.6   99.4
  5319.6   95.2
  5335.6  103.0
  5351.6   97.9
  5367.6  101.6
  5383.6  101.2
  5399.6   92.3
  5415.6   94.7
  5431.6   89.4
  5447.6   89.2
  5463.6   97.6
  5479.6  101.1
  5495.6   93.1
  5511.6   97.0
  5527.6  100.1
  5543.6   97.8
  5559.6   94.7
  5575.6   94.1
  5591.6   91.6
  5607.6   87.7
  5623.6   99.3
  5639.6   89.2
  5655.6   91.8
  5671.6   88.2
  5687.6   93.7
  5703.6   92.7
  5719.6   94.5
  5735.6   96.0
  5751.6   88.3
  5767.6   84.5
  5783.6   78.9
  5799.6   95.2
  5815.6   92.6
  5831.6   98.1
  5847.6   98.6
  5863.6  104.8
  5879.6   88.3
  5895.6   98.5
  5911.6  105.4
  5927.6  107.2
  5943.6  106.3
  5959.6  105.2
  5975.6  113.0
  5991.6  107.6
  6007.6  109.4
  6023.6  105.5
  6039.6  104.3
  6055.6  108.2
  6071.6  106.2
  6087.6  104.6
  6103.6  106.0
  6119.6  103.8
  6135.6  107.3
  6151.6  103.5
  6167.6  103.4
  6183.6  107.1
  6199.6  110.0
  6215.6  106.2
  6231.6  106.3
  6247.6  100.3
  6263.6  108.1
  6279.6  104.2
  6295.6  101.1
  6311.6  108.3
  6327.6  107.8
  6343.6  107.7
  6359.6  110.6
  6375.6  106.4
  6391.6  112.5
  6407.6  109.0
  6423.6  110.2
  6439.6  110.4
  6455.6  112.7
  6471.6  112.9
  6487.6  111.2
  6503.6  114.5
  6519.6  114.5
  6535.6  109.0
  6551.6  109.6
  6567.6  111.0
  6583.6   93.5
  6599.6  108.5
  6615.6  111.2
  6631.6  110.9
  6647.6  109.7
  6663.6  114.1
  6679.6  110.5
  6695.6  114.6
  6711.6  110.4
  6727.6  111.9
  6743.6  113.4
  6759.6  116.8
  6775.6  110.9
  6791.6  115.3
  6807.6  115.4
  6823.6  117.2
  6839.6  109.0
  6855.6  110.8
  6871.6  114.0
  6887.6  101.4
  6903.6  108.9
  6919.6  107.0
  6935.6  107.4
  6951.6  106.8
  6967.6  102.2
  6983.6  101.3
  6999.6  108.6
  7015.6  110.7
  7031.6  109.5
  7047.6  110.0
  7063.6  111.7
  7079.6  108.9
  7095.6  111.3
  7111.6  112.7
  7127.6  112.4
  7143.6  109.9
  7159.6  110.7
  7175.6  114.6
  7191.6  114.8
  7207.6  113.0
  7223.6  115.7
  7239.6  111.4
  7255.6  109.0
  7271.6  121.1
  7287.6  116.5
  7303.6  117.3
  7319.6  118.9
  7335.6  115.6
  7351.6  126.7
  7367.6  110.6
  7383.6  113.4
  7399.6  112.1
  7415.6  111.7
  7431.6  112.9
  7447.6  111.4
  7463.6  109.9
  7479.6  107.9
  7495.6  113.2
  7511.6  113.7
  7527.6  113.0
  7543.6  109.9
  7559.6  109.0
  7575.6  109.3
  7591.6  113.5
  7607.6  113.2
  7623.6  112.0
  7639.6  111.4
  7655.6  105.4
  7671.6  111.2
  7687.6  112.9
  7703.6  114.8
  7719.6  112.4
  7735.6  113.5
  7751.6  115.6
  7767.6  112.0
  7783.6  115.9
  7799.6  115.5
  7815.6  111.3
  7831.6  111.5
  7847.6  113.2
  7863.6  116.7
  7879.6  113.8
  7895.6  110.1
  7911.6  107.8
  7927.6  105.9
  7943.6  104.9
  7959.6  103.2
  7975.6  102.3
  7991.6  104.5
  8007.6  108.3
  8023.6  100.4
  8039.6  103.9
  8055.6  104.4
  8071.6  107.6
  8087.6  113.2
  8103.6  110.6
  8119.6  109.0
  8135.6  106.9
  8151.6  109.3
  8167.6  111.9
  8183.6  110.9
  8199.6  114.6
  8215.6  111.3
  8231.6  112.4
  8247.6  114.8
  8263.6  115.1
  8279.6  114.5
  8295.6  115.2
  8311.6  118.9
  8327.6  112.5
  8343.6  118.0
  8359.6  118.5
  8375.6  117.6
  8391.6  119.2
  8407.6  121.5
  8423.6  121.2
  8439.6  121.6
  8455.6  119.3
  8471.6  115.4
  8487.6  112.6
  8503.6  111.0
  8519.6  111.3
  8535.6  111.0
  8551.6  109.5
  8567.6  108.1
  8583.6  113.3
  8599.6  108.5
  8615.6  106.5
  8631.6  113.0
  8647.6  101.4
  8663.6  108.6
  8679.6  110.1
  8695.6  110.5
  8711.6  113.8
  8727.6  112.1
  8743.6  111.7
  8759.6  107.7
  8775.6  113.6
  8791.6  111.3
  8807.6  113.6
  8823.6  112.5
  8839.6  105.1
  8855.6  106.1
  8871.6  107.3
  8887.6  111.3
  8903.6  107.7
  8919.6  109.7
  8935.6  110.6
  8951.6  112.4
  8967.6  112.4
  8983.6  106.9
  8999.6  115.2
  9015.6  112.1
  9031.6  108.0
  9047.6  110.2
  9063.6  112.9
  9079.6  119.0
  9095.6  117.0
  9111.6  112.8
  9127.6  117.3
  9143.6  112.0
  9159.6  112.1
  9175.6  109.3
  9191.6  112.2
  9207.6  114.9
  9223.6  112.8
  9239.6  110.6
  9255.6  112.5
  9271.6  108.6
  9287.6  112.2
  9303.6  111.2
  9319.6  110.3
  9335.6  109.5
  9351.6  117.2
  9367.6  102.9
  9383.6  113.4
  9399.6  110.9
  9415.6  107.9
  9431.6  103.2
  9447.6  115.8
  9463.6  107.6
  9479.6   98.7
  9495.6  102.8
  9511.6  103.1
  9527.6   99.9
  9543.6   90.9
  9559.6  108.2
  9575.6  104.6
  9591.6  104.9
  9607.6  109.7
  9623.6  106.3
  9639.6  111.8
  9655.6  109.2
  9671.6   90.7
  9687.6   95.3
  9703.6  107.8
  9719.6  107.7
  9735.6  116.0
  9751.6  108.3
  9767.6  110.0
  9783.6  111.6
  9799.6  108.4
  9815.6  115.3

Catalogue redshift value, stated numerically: 0.12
